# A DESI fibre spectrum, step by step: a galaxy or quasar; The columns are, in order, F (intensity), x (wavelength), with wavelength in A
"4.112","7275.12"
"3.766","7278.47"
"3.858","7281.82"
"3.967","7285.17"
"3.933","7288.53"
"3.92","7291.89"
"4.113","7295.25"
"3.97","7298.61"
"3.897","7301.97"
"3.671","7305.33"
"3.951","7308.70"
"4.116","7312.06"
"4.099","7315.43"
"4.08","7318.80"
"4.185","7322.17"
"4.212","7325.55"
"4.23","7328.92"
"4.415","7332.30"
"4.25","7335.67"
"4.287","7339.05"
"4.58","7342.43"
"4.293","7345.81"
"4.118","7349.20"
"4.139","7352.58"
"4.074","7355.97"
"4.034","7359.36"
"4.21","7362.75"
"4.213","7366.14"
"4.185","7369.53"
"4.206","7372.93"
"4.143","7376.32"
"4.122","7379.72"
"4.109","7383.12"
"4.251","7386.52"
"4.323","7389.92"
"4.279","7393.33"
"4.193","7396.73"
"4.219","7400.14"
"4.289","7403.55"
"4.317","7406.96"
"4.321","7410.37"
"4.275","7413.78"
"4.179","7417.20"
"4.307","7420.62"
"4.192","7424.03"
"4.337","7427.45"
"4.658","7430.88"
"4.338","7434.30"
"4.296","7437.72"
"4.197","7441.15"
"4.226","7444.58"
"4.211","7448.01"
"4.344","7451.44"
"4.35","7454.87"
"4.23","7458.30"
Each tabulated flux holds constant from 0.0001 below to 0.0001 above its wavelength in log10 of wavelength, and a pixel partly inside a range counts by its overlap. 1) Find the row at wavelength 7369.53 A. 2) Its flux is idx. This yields 4.185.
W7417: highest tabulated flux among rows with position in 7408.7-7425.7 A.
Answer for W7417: 4.321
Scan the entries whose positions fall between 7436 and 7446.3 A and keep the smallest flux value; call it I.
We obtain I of 4.197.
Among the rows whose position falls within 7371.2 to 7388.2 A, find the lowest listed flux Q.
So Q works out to 4.109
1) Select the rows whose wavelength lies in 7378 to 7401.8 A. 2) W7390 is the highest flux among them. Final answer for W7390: 4.323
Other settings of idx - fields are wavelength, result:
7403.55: 4.289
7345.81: 4.293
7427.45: 4.337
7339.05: 4.287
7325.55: 4.212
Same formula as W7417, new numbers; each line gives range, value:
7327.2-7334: 4.415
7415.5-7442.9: 4.658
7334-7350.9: 4.58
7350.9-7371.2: 4.213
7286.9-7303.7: 4.113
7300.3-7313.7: 4.116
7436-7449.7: 4.296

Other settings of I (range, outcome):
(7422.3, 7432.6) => 4.192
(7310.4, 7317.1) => 4.099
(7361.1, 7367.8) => 4.21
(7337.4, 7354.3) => 4.118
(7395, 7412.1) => 4.193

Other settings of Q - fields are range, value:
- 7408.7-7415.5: 4.275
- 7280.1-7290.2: 3.858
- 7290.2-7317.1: 3.671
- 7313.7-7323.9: 4.08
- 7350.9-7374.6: 4.034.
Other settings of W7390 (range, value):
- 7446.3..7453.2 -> 4.344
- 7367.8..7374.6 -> 4.206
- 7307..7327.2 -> 4.212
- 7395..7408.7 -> 4.317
